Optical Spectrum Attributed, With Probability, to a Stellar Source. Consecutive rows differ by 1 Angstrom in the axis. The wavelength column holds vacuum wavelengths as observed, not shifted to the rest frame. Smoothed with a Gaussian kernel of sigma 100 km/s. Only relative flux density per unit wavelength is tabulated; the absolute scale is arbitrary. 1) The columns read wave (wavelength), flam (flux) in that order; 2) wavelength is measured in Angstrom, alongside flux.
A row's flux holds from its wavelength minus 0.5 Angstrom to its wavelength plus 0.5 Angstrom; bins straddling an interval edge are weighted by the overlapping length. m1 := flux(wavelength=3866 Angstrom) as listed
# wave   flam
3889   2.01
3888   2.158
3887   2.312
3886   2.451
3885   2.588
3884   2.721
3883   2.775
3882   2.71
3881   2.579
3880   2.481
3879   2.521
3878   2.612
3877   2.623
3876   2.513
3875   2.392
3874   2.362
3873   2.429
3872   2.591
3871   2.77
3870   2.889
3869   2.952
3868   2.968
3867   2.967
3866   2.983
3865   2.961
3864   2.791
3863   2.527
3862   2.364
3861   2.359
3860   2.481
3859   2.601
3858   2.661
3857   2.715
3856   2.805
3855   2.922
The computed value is 2.983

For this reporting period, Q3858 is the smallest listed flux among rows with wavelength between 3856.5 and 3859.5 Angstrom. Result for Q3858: 2.601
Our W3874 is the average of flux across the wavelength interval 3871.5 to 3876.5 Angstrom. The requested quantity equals 2.46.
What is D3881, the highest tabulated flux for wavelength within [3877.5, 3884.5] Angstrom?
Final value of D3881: 2.775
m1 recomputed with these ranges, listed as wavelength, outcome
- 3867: 2.967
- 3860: 2.481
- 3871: 2.77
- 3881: 2.579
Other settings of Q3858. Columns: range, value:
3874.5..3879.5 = 2.392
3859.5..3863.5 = 2.359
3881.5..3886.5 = 2.451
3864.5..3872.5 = 2.591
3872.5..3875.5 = 2.362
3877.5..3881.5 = 2.481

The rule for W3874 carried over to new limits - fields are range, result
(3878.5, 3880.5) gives 2.5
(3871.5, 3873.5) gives 2.51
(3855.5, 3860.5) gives 2.65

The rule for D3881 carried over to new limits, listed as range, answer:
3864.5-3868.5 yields 2.983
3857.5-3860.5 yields 2.661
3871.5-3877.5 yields 2.623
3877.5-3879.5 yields 2.612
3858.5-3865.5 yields 2.961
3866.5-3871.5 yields 2.968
